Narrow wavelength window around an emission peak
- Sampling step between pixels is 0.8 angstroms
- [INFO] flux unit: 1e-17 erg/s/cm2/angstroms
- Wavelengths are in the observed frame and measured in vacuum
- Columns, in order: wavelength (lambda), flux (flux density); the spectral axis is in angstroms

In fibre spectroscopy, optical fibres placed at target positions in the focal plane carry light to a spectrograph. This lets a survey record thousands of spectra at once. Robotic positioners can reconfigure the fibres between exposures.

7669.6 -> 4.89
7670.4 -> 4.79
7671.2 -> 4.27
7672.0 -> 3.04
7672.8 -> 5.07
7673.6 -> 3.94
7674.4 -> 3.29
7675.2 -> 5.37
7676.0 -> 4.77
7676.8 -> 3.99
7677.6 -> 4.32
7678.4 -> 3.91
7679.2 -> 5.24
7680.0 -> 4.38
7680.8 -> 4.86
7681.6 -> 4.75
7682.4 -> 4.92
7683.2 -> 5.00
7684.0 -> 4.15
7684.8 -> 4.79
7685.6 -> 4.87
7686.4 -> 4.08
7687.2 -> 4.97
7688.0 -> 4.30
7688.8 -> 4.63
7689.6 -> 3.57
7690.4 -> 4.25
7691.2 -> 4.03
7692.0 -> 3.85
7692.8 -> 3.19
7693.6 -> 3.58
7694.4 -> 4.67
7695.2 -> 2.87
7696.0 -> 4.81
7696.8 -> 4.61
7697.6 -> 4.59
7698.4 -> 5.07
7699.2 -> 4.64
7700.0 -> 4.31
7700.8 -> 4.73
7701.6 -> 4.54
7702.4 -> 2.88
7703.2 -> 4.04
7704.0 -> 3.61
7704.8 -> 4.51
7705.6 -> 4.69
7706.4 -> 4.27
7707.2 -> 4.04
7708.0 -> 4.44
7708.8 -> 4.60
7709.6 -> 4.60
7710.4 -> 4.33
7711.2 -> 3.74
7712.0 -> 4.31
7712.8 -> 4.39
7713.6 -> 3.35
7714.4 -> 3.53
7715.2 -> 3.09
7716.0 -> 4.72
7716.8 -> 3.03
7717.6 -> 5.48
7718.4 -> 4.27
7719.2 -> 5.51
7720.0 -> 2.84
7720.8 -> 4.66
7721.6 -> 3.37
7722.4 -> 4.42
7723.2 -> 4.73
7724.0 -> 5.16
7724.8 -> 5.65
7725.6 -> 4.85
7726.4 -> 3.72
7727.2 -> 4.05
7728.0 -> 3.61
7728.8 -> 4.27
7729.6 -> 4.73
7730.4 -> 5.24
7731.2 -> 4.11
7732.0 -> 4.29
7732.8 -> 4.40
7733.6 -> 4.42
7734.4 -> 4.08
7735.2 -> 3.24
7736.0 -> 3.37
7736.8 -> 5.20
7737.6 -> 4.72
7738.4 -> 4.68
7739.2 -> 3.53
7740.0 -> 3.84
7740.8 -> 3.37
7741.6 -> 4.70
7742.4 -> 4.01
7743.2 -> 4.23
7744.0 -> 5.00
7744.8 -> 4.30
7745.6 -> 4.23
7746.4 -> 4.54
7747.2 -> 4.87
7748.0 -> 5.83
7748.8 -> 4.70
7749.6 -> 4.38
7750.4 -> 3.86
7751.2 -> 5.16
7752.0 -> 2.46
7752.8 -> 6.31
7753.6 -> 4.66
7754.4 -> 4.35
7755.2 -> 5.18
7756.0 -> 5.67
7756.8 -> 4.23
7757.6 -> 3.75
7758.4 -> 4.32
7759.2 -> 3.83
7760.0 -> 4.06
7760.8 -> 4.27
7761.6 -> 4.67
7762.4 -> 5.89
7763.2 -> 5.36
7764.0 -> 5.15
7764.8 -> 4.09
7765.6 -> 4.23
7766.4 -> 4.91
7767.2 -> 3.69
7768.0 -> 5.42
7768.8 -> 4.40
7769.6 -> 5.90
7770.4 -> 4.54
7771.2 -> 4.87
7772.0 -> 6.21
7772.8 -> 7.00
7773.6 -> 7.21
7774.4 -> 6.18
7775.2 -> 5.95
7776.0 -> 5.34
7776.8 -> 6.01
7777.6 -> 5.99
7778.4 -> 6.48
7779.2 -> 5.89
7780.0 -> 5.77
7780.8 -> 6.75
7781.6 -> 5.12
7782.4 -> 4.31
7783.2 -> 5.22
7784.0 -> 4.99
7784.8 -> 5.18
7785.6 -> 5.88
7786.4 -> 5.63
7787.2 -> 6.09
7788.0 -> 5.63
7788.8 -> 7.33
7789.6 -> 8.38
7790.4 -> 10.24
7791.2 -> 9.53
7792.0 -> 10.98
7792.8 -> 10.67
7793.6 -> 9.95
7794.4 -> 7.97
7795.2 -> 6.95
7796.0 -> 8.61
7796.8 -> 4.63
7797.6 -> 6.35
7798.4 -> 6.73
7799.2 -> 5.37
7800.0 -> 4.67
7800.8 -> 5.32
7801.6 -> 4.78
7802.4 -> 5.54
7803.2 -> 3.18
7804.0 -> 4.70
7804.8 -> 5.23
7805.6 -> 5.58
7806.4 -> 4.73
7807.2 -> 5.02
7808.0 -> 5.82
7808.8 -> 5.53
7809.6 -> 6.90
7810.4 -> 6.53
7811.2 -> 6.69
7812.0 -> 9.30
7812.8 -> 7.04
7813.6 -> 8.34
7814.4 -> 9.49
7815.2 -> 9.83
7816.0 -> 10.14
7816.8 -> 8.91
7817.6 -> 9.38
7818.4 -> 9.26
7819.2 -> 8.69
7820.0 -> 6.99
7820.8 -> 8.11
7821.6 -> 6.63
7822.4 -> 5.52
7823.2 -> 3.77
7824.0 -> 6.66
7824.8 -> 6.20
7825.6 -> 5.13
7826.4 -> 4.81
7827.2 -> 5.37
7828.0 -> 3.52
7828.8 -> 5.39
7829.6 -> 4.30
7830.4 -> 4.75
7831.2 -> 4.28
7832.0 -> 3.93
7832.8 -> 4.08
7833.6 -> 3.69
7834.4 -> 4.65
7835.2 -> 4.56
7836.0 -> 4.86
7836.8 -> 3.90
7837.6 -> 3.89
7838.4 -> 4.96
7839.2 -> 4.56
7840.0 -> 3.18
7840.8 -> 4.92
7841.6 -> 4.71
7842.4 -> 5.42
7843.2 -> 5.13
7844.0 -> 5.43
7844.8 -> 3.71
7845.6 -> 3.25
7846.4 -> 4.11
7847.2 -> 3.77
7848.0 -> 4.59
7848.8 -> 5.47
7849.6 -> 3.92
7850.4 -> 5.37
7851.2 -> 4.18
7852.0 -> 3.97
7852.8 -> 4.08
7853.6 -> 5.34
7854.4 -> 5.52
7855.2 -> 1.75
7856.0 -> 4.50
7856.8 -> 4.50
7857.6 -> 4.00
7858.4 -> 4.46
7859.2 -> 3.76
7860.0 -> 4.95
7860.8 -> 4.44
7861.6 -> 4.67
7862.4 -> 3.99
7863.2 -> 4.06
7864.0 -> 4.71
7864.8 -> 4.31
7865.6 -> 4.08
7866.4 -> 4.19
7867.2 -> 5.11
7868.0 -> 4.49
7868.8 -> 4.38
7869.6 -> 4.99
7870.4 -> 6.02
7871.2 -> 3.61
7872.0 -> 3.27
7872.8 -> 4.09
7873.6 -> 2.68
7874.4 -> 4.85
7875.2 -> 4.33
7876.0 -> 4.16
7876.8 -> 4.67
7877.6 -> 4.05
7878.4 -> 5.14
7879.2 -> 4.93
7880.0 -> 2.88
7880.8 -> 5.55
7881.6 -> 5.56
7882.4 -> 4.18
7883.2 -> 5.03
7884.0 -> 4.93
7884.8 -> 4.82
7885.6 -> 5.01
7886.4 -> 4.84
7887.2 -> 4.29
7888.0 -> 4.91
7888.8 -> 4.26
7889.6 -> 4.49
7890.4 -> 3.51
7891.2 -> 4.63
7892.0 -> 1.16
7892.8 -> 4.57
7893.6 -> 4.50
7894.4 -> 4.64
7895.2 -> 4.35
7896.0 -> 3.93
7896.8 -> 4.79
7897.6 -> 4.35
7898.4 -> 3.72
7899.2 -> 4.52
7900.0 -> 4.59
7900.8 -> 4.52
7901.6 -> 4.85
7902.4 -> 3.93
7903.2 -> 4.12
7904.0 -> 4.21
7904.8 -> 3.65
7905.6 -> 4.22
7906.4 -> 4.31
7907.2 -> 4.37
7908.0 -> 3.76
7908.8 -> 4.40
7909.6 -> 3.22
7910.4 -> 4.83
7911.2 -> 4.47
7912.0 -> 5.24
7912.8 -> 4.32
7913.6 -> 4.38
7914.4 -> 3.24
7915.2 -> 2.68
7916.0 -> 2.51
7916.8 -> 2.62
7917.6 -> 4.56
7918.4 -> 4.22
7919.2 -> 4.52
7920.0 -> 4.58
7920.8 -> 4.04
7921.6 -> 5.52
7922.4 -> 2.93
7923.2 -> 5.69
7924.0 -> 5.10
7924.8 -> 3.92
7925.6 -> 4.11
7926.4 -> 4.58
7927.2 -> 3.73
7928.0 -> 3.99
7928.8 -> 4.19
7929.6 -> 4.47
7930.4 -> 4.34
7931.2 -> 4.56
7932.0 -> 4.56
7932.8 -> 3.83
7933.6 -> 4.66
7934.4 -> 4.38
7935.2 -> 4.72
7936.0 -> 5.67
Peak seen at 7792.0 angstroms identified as Halpha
